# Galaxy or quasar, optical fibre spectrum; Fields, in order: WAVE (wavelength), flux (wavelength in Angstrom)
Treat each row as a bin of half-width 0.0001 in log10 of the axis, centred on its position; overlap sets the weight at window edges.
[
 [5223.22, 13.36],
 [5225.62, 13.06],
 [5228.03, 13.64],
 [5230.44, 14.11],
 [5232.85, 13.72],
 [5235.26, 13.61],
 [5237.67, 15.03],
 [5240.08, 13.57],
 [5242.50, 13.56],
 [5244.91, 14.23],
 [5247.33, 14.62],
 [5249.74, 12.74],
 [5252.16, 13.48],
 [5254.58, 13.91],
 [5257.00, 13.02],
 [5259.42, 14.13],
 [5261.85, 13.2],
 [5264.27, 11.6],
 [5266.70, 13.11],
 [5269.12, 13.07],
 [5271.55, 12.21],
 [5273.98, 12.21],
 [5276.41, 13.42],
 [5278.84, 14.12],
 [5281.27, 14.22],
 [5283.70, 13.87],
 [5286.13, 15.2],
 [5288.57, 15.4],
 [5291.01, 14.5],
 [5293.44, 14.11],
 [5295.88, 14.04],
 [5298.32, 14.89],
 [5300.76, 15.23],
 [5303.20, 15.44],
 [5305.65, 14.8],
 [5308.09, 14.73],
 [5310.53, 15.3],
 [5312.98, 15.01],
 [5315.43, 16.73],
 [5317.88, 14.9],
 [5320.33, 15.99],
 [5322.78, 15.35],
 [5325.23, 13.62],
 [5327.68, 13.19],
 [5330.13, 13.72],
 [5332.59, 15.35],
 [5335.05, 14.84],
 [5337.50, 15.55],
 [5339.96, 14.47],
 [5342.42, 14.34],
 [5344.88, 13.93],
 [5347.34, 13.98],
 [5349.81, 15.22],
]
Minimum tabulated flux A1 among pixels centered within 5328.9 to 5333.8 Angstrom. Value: 13.72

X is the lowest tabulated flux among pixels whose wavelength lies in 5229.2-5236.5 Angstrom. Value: 13.61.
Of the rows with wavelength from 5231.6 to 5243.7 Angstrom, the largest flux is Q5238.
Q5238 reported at 15.03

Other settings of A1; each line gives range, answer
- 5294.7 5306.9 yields 14.04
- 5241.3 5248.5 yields 13.56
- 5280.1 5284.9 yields 13.87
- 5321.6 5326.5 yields 13.62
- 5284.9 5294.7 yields 14.11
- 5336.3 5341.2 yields 14.47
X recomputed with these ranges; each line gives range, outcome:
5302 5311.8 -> 14.73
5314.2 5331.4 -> 13.19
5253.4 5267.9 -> 11.6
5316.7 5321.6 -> 14.9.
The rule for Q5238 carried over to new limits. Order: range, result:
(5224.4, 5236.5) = 14.11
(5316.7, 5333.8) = 15.99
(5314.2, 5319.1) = 16.73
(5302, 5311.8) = 15.44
